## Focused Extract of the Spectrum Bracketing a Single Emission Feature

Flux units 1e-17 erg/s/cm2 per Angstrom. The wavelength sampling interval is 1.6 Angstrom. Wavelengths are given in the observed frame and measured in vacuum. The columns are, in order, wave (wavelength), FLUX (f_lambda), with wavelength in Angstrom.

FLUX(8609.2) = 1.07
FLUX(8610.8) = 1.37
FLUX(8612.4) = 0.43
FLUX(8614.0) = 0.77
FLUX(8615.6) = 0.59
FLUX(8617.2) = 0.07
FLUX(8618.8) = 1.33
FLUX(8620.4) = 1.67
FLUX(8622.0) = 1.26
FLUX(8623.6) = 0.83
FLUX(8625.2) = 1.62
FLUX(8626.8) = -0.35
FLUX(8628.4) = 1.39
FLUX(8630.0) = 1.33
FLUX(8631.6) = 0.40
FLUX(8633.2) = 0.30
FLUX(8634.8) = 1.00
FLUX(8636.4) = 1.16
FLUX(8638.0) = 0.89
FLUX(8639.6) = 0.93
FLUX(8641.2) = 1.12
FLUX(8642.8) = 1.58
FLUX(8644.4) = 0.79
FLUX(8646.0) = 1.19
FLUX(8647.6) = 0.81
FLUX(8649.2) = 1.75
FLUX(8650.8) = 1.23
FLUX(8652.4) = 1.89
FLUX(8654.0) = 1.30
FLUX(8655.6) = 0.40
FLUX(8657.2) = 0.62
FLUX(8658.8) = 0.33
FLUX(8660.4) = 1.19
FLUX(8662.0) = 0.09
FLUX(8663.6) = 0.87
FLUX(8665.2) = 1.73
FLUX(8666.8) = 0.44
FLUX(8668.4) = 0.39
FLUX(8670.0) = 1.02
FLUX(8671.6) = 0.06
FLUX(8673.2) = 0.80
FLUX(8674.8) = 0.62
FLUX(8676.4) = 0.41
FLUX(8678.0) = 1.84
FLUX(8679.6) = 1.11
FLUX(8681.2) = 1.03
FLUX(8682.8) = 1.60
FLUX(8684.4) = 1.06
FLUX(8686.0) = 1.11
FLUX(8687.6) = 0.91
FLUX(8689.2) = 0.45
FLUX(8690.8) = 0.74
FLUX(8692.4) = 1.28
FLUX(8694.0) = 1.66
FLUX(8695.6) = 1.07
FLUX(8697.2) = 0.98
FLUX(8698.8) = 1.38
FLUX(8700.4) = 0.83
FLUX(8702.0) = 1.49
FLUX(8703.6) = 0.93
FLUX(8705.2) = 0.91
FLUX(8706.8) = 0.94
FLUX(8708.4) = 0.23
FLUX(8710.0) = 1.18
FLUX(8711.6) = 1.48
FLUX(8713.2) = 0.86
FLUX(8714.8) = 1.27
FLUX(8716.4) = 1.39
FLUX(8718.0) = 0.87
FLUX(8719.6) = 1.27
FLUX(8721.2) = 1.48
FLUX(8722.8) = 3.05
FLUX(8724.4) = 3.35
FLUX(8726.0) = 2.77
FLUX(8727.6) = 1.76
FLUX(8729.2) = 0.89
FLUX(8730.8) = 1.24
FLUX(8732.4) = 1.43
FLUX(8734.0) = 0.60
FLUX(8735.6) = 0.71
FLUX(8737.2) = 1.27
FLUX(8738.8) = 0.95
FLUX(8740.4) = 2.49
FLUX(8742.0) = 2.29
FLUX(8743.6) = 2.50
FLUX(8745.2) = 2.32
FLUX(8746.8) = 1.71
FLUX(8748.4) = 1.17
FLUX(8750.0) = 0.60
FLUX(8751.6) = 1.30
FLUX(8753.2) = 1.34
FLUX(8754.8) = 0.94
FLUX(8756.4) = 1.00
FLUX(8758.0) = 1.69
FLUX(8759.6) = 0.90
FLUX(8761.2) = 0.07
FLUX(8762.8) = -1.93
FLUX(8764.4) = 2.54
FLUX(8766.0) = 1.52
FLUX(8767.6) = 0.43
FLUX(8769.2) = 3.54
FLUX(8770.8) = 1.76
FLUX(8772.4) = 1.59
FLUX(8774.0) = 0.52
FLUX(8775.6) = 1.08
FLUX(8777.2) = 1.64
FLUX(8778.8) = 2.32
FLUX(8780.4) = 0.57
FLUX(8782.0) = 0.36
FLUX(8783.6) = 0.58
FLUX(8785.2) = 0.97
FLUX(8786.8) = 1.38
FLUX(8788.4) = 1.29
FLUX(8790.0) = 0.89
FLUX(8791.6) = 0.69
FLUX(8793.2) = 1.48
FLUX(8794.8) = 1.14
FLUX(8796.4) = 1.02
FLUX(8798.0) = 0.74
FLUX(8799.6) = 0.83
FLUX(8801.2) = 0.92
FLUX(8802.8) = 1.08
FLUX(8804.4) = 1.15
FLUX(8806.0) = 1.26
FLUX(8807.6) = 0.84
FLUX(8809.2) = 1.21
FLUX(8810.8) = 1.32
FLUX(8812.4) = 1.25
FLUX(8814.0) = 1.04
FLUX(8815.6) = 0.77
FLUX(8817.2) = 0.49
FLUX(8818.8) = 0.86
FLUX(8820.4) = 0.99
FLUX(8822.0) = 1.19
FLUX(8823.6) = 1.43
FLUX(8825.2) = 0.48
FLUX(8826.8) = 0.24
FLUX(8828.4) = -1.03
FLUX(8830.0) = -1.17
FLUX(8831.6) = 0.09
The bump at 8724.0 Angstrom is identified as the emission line [S II]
